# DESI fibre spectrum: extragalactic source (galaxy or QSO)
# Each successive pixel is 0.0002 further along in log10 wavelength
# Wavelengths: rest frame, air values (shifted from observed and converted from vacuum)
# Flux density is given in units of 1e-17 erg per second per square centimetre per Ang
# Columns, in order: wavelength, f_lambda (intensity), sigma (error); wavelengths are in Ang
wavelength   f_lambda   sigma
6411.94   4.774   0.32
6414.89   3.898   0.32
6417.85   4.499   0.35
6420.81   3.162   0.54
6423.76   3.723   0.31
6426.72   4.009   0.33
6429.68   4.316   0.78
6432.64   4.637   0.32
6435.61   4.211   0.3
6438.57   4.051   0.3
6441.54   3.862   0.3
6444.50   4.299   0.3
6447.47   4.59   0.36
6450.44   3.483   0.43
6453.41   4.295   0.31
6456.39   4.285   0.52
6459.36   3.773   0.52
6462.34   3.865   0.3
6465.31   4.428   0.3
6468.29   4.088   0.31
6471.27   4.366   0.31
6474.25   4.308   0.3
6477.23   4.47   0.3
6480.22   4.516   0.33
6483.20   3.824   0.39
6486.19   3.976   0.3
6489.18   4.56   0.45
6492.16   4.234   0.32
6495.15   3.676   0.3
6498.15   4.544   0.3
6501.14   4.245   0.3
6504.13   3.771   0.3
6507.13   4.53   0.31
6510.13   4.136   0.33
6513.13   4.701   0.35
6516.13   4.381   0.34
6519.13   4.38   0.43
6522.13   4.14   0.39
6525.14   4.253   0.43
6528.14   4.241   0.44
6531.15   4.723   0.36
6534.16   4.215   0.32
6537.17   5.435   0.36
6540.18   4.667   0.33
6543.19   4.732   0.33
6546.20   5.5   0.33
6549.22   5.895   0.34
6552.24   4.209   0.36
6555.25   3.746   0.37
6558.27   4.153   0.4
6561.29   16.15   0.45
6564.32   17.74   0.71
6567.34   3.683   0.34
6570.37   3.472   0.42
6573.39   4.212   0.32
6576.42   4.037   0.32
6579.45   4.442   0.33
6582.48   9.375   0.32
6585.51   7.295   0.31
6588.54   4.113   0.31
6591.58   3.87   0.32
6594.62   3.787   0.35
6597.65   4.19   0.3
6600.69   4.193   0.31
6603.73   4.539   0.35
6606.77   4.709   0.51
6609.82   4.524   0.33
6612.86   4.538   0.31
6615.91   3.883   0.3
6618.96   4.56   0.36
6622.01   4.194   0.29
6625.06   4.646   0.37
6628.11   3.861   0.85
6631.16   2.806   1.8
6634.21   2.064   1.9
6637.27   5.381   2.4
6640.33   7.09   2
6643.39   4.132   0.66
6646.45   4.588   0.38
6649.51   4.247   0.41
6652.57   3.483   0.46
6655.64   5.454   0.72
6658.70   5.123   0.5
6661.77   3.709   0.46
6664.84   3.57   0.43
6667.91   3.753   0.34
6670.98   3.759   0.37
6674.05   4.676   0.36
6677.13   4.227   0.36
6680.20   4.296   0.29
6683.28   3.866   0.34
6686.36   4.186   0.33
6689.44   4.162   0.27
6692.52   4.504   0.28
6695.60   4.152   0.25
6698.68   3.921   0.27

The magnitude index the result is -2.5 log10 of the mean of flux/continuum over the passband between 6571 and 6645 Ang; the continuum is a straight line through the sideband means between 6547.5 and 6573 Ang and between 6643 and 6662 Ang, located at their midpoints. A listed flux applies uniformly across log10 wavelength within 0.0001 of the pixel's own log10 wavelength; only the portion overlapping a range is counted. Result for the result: 0.25 mag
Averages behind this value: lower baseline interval 7.23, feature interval 4.59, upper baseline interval 4.45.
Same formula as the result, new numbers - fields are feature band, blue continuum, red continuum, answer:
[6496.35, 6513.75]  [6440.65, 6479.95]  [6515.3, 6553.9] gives 0.05 mag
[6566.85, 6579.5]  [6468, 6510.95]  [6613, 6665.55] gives 0.09 mag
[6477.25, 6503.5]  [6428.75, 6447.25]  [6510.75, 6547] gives 0.06 mag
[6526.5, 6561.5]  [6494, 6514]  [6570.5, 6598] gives -0.14 mag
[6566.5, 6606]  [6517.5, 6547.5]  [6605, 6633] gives -0.09 mag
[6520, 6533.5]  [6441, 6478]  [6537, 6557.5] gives 0.08 mag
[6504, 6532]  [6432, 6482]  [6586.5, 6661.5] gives -0.02 mag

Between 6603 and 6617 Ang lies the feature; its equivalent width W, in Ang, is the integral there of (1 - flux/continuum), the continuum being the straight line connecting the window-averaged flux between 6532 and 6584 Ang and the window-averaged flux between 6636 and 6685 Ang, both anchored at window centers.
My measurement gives 2.3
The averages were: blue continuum 6.2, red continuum 4.45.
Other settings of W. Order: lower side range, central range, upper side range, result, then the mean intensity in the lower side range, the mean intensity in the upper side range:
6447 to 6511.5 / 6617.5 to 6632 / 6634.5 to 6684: 1.0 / 4.17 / 4.41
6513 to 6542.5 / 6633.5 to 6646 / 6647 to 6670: -1.7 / 4.51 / 4.2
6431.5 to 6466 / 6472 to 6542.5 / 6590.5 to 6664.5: -2.6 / 4.14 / 4.31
